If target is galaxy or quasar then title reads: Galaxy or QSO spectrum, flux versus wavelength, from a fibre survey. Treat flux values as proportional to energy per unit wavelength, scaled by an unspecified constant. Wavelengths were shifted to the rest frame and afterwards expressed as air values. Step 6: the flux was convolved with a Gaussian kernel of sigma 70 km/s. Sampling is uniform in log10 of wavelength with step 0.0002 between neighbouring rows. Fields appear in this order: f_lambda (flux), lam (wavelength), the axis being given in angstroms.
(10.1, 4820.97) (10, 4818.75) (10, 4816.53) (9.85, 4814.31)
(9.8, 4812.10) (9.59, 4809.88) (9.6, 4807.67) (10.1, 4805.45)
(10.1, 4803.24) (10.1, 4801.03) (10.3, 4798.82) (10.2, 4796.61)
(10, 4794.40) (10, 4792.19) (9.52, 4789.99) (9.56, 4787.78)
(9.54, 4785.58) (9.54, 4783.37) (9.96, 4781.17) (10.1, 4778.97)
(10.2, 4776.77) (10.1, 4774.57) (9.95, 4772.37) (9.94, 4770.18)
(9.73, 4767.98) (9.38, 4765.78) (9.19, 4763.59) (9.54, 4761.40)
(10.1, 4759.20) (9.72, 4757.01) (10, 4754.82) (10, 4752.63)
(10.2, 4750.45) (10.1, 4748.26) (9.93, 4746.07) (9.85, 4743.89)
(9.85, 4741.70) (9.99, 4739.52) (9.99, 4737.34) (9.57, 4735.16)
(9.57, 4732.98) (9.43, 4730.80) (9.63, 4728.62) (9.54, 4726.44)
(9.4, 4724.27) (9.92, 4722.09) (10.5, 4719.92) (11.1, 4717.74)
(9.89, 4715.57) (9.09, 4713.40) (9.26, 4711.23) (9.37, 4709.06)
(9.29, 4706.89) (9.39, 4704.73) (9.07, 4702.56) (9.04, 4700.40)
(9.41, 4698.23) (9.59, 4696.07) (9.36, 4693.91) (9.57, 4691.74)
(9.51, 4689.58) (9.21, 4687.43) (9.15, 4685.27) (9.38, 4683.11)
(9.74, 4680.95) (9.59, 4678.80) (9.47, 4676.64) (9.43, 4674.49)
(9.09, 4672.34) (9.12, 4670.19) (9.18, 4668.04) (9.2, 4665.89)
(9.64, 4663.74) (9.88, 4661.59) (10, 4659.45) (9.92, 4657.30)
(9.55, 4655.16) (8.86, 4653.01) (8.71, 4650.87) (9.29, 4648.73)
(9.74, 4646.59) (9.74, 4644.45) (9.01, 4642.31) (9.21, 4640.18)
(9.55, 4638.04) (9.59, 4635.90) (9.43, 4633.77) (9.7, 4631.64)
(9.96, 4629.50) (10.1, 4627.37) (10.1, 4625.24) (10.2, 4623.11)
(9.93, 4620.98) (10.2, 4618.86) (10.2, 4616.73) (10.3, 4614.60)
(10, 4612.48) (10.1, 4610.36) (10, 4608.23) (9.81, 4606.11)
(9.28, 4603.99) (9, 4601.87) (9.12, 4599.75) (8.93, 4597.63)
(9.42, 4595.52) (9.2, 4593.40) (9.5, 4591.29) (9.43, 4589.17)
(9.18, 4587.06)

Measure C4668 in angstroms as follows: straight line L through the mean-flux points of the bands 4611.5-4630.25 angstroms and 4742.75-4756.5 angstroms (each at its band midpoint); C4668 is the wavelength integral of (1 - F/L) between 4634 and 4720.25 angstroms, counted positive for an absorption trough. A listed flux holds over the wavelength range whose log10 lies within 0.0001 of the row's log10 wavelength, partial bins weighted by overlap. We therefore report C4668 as 5.20 angstroms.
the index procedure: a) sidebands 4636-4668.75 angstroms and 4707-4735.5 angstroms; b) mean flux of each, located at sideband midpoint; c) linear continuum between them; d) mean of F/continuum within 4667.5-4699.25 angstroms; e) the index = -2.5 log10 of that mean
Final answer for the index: 0.02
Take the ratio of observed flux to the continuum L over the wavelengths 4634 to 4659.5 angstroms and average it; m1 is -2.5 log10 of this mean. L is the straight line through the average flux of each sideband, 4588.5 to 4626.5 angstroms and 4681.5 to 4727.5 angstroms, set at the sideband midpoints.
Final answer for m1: 0.026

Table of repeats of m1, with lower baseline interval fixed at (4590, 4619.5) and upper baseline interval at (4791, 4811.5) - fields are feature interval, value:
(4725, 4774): 0.013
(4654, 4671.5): 0.022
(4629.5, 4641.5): 0.019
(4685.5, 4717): 0.049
